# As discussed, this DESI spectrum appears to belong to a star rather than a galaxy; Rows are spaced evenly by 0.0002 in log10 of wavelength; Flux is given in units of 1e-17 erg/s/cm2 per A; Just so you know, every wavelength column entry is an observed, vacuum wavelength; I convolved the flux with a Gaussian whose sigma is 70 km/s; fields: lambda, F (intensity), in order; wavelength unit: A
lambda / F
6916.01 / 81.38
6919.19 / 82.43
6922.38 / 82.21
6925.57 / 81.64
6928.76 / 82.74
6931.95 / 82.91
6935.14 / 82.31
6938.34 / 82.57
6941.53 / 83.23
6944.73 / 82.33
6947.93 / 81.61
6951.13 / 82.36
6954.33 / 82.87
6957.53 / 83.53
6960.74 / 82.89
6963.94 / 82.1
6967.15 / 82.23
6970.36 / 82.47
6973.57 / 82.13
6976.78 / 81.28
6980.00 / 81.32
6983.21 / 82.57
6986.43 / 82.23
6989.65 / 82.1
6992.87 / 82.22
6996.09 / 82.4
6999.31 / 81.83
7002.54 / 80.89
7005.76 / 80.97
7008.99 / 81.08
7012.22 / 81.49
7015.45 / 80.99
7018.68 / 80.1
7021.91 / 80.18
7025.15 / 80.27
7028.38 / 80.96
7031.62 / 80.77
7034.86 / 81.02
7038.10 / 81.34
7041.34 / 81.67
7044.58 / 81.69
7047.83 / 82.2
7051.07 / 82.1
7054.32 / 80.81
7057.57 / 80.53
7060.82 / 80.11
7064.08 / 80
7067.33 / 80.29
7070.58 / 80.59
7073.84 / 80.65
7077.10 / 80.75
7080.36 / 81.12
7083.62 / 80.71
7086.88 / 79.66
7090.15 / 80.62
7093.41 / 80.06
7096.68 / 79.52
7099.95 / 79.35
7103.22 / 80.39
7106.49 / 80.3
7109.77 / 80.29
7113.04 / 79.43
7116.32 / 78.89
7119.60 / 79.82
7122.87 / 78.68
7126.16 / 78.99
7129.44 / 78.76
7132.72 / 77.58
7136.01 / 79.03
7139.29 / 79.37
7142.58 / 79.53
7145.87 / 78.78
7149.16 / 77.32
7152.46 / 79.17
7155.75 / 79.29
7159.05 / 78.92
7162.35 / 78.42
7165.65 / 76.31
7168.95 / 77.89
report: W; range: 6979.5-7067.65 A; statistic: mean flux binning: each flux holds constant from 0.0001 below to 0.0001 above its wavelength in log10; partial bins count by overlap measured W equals 81.2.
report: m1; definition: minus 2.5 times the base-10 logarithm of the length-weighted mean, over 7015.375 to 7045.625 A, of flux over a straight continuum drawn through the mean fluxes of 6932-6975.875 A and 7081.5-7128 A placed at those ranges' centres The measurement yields 0.00 mag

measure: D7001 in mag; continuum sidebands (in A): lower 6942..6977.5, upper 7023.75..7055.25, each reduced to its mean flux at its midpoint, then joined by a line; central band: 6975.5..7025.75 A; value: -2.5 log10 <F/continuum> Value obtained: 0.01 mag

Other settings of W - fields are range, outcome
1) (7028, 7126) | 80.4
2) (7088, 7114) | 80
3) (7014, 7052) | 81.1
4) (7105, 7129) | 79.4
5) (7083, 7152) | 79.4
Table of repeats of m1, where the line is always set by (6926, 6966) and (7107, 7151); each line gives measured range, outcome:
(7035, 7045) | -0.01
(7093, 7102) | 0.00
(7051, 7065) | 0.00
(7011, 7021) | 0.01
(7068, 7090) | -0.01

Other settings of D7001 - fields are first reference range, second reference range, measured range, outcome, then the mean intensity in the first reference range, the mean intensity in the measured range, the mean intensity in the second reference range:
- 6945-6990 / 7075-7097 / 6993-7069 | 0.003 mag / 82.3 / 81.1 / 80.4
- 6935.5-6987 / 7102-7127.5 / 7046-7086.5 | -0.005 mag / 82.4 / 80.8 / 79.6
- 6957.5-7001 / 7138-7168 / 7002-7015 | 0.006 mag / 82.2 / 81.1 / 78.5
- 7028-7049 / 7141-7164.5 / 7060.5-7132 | 0.001 mag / 81.4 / 79.9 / 78.7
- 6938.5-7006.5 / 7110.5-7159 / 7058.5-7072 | 0.001 mag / 82.2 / 80.3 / 78.9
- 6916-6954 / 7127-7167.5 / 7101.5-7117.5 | -0.009 mag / 82.4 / 79.9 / 78.5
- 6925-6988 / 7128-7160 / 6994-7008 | 0.000 mag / 82.4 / 81.5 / 78.8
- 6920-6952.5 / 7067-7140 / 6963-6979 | -0.002 mag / 82.4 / 82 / 79.8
